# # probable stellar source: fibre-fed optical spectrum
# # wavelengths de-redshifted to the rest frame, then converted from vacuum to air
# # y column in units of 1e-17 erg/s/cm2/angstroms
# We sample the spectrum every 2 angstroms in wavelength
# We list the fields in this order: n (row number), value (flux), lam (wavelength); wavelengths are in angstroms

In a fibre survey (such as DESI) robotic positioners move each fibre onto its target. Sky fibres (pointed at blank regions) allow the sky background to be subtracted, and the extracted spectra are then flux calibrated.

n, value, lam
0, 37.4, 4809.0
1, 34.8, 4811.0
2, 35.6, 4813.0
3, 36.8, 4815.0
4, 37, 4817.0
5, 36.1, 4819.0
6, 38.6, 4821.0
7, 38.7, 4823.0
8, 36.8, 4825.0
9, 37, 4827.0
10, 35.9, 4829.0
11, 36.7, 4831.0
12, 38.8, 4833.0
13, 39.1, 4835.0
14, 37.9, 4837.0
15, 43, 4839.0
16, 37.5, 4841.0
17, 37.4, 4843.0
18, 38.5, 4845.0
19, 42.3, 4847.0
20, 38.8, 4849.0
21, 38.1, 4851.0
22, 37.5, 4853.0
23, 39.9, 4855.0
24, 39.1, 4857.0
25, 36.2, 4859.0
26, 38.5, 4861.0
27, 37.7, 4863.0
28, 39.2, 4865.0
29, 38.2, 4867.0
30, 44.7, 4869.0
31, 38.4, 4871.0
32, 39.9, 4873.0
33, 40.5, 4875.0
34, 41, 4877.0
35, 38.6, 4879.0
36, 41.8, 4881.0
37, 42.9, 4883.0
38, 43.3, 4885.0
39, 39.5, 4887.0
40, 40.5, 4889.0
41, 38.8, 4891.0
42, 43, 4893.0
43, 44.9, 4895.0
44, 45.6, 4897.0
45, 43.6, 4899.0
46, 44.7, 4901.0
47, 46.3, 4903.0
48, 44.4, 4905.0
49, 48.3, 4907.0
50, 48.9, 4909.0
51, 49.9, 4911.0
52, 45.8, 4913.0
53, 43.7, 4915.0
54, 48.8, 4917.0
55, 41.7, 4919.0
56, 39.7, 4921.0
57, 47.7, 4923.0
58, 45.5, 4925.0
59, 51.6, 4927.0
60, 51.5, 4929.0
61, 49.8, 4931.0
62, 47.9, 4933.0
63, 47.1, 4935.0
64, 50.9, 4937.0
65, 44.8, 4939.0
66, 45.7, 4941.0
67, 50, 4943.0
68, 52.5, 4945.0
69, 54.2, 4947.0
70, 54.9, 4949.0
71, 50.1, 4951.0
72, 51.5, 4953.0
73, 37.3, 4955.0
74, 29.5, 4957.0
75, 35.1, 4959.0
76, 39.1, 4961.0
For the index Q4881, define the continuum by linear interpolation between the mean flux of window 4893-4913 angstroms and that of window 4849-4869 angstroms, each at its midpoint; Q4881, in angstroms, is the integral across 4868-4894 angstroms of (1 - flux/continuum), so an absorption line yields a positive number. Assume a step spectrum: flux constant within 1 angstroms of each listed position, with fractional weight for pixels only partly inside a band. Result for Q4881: 0.8 angstroms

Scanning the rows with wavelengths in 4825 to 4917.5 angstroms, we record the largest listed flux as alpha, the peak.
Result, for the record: 49.9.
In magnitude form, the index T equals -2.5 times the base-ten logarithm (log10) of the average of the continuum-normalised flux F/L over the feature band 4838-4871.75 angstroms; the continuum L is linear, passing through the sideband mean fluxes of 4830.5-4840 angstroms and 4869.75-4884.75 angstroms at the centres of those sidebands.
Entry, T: 0.021 mag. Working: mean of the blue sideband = 39.2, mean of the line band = 39.1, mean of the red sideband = 40.7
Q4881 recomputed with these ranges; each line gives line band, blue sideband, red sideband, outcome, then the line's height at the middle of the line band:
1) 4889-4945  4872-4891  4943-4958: -2.7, 44.2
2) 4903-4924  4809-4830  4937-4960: -1.1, 43.6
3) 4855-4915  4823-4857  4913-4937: 1.1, 43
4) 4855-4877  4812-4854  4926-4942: 1.1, 41.5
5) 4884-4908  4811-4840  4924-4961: -0.2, 43.3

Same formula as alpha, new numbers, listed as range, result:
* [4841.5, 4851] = 42.3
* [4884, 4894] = 43.3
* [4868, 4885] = 44.7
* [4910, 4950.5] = 54.9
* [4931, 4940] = 50.9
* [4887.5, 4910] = 48.9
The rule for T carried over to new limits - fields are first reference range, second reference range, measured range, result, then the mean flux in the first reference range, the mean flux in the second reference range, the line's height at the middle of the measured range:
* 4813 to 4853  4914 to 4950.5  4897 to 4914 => -0.02 mag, 38.1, 48.2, 45.5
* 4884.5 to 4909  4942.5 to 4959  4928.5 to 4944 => -0.06 mag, 43.8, 46.7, 45.9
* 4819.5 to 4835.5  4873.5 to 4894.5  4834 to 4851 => -0.02 mag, 37.6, 41.1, 38.5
